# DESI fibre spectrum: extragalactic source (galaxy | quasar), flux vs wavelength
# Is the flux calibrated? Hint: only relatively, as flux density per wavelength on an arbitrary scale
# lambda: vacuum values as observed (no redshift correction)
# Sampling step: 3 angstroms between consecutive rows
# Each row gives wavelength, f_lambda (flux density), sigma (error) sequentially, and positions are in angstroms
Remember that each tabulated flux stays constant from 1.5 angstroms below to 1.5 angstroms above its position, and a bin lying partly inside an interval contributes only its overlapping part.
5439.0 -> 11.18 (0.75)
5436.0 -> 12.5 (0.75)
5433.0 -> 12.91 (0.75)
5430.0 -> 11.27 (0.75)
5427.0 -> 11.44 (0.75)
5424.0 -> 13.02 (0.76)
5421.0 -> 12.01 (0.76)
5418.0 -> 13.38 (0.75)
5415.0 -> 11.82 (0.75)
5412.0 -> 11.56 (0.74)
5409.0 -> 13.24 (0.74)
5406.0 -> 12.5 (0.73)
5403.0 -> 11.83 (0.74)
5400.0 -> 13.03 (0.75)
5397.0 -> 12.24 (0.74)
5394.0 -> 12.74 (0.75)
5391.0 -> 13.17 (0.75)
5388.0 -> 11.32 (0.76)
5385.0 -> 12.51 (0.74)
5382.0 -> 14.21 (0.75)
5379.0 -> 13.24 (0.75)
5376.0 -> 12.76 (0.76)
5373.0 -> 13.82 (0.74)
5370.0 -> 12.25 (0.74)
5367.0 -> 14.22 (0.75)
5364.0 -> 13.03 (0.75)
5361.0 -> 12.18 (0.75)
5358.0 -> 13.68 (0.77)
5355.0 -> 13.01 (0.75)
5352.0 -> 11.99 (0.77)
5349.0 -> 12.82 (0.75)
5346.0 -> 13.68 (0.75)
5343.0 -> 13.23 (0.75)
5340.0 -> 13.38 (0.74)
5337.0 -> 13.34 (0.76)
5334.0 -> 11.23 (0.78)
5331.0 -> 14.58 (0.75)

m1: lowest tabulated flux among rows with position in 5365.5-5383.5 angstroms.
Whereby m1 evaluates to 12.25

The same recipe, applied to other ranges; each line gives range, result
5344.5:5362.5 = 11.99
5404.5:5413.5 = 11.56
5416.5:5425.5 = 12.01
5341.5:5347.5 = 13.23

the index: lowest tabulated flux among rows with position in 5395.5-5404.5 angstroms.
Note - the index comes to 11.83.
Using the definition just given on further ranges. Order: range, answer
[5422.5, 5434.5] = 11.27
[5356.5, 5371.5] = 12.18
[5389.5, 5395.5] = 12.74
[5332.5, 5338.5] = 11.23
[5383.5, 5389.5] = 11.32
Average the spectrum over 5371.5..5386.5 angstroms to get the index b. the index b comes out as 13.3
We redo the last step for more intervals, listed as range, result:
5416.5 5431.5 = 12.2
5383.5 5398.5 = 12.4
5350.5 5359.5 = 12.9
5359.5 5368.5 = 13.1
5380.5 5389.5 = 12.7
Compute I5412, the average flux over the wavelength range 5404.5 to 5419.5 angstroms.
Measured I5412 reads 12.5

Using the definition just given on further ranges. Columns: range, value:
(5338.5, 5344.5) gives 13.3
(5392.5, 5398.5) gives 12.5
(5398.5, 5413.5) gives 12.4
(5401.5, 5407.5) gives 12.2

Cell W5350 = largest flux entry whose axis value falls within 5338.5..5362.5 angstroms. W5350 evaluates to 13.68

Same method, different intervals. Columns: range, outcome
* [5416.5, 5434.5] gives 13.38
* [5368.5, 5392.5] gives 14.21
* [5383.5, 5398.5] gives 13.17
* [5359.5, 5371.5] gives 14.22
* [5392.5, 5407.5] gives 13.03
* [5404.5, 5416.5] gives 13.24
